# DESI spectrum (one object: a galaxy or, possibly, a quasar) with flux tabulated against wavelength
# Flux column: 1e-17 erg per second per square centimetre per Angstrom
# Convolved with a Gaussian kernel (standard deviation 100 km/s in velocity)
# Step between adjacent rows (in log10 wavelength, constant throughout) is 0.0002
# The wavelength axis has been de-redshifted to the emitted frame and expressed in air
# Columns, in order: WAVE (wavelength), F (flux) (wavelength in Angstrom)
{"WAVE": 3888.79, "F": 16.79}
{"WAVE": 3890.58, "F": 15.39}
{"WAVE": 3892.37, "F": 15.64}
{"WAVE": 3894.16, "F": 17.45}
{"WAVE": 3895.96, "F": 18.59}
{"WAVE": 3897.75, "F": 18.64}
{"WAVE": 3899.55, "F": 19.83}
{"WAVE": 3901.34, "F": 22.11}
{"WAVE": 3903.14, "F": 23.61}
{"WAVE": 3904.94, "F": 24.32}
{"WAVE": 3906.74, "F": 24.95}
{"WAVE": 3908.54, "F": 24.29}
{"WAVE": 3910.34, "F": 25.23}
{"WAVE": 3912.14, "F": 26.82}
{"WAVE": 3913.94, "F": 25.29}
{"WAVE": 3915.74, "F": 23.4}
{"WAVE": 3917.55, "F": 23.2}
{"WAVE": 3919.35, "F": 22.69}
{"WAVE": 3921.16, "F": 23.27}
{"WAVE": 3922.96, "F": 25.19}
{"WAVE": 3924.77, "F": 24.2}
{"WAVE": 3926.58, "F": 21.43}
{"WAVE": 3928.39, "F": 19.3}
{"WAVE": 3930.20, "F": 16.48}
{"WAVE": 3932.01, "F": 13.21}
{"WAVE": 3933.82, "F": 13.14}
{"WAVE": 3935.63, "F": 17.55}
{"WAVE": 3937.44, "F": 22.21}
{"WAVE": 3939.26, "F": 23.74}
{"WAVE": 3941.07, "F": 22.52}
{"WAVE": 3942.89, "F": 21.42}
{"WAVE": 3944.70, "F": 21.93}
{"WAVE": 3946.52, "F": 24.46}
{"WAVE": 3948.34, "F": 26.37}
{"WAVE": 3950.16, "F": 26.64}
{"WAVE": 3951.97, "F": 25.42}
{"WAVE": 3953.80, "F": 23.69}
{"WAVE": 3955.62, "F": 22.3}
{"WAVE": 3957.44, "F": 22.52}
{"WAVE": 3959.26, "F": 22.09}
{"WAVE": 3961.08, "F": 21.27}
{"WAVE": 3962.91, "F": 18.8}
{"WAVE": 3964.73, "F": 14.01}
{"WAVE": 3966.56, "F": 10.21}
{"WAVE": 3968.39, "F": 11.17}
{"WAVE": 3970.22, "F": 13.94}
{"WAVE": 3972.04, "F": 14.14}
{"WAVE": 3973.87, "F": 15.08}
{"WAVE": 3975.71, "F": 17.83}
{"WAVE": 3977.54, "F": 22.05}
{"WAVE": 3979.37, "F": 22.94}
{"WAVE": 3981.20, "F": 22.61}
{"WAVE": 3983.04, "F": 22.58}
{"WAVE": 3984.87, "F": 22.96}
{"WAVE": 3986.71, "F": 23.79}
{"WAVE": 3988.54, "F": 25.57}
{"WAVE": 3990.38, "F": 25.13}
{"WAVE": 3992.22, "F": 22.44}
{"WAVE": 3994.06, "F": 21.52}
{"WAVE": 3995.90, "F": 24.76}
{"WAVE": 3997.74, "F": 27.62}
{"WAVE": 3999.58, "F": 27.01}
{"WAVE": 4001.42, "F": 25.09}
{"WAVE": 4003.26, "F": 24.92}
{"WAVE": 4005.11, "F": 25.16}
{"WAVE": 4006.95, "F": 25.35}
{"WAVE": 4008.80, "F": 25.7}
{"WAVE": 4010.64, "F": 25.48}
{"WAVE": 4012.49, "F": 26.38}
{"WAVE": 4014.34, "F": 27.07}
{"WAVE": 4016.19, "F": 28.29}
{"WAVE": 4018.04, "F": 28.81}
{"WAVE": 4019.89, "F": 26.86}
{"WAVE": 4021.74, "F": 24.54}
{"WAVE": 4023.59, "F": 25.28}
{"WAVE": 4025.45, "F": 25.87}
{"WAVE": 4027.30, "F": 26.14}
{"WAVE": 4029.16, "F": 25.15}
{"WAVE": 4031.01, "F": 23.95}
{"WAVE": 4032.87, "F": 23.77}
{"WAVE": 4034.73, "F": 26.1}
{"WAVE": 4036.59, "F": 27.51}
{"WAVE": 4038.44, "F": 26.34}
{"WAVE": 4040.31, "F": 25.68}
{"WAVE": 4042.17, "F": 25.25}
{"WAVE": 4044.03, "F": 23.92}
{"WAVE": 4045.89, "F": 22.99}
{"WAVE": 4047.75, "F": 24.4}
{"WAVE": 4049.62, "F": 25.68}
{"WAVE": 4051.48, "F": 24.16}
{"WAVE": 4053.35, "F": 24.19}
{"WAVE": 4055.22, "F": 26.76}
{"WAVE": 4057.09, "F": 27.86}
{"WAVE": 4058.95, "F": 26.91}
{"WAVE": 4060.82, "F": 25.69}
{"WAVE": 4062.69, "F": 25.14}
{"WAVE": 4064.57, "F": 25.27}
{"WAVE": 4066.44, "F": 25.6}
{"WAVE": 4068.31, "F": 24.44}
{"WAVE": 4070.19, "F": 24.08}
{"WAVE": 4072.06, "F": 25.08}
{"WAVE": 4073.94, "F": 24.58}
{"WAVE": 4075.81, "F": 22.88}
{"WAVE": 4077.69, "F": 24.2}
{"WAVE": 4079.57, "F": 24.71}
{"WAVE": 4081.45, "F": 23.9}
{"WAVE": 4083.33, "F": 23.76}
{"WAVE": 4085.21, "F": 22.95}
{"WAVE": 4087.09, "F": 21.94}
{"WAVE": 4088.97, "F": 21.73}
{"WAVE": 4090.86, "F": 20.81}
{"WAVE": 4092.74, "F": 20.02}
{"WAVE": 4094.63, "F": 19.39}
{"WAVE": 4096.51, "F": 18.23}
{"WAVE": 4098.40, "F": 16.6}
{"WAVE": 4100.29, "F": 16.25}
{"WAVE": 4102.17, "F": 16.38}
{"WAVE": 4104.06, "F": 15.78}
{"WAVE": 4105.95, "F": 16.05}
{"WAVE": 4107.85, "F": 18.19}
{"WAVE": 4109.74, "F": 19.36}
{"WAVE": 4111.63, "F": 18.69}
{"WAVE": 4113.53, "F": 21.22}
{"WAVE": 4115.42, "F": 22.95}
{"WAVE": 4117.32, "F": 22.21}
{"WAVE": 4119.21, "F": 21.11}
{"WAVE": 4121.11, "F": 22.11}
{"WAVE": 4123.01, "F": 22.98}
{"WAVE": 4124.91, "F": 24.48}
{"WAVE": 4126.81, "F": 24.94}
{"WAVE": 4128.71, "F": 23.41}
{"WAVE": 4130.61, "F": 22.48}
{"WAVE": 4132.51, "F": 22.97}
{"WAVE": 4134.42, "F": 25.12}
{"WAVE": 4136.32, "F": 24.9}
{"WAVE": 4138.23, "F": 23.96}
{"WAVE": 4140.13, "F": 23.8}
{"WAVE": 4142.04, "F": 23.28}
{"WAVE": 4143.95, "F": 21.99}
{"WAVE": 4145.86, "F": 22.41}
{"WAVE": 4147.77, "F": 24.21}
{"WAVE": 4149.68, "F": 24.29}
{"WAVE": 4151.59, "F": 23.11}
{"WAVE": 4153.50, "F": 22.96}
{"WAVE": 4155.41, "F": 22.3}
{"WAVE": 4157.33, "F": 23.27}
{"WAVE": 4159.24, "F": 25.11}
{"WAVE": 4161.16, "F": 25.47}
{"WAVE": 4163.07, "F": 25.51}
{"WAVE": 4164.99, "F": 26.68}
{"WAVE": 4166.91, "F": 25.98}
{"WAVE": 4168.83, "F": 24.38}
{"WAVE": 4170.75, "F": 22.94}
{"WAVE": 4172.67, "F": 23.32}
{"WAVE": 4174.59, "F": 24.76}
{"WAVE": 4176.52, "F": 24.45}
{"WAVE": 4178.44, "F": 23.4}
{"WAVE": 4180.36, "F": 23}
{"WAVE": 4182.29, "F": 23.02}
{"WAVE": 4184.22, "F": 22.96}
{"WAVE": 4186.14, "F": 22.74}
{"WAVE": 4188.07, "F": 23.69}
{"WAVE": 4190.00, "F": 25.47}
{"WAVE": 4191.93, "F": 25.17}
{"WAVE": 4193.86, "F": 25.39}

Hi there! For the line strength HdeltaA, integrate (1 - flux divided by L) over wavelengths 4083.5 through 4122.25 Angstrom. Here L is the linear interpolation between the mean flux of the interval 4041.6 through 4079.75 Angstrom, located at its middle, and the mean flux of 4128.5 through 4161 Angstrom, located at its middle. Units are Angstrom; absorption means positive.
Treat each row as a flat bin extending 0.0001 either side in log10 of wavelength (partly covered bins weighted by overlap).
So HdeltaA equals 7.3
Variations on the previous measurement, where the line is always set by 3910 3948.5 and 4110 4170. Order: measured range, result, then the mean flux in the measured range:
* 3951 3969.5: 2.5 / 19.1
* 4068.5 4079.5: -0.6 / 24.2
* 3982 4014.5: -3.6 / 24.9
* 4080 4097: 1.1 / 21.6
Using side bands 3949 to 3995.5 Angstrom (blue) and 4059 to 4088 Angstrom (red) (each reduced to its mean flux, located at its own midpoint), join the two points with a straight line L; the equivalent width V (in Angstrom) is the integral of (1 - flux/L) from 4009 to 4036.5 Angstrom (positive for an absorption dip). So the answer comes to -4.4 Angstrom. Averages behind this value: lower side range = 20.5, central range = 26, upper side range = 24.4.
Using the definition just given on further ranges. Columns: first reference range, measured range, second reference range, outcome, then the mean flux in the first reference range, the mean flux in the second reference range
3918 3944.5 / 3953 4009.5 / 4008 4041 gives 5.2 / 20.5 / 26.1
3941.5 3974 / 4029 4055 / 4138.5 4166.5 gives -4.0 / 19.9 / 23.9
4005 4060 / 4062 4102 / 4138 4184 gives 4.4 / 25.7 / 23.9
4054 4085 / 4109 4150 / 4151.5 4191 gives 2.6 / 25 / 24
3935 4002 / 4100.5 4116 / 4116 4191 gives 3.2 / 21.5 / 23.7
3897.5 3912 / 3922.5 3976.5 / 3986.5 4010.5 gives 9.8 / 23.3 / 25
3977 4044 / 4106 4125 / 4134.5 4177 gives 2.7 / 25.2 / 24.1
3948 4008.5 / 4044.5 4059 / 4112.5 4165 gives -1.7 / 21.7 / 23.5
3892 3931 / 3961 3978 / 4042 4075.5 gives 5.8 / 22.2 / 25.1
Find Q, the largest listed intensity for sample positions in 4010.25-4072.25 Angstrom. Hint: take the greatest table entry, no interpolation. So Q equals 28.81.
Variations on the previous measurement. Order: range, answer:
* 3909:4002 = 27.62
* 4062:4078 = 25.6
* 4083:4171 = 26.68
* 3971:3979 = 22.05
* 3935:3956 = 26.64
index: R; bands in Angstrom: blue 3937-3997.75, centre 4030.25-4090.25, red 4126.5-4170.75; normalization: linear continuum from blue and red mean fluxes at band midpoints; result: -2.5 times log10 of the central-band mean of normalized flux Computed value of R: -0.095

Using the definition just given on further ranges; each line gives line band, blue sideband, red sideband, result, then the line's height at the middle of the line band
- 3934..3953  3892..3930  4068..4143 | -0.03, 22.2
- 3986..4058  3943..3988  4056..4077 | -0.11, 23.1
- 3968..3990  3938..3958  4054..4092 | 0.20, 23.9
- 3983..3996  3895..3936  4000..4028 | 0.06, 25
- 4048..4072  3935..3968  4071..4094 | -0.12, 22.7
